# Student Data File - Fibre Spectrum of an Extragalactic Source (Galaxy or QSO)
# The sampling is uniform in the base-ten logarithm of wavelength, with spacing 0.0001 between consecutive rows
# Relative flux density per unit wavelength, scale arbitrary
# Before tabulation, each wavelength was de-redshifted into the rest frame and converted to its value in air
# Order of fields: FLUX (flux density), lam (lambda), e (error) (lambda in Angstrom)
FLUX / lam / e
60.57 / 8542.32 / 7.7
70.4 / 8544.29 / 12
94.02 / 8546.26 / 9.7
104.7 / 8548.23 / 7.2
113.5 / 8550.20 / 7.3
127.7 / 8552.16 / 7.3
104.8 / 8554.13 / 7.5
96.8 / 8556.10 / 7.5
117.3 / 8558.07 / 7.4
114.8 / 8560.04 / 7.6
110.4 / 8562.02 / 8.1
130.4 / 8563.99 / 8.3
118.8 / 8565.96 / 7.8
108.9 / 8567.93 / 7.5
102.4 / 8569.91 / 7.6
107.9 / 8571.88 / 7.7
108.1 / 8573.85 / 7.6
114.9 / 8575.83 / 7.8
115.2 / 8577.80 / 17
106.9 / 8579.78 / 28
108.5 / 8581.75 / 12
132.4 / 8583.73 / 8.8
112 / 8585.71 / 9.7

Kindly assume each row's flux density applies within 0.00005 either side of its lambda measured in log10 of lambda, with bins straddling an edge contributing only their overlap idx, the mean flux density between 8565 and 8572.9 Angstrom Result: 110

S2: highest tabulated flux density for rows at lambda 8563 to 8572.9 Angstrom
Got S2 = 130.4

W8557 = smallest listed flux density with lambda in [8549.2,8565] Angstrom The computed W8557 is 96.8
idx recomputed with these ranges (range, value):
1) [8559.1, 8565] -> 118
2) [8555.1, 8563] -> 110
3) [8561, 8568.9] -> 117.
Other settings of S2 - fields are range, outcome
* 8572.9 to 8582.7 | 115.2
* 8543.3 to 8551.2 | 113.5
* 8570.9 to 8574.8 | 108.1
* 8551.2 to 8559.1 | 127.7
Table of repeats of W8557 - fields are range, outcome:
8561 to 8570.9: 102.4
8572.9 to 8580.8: 106.9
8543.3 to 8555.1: 70.4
